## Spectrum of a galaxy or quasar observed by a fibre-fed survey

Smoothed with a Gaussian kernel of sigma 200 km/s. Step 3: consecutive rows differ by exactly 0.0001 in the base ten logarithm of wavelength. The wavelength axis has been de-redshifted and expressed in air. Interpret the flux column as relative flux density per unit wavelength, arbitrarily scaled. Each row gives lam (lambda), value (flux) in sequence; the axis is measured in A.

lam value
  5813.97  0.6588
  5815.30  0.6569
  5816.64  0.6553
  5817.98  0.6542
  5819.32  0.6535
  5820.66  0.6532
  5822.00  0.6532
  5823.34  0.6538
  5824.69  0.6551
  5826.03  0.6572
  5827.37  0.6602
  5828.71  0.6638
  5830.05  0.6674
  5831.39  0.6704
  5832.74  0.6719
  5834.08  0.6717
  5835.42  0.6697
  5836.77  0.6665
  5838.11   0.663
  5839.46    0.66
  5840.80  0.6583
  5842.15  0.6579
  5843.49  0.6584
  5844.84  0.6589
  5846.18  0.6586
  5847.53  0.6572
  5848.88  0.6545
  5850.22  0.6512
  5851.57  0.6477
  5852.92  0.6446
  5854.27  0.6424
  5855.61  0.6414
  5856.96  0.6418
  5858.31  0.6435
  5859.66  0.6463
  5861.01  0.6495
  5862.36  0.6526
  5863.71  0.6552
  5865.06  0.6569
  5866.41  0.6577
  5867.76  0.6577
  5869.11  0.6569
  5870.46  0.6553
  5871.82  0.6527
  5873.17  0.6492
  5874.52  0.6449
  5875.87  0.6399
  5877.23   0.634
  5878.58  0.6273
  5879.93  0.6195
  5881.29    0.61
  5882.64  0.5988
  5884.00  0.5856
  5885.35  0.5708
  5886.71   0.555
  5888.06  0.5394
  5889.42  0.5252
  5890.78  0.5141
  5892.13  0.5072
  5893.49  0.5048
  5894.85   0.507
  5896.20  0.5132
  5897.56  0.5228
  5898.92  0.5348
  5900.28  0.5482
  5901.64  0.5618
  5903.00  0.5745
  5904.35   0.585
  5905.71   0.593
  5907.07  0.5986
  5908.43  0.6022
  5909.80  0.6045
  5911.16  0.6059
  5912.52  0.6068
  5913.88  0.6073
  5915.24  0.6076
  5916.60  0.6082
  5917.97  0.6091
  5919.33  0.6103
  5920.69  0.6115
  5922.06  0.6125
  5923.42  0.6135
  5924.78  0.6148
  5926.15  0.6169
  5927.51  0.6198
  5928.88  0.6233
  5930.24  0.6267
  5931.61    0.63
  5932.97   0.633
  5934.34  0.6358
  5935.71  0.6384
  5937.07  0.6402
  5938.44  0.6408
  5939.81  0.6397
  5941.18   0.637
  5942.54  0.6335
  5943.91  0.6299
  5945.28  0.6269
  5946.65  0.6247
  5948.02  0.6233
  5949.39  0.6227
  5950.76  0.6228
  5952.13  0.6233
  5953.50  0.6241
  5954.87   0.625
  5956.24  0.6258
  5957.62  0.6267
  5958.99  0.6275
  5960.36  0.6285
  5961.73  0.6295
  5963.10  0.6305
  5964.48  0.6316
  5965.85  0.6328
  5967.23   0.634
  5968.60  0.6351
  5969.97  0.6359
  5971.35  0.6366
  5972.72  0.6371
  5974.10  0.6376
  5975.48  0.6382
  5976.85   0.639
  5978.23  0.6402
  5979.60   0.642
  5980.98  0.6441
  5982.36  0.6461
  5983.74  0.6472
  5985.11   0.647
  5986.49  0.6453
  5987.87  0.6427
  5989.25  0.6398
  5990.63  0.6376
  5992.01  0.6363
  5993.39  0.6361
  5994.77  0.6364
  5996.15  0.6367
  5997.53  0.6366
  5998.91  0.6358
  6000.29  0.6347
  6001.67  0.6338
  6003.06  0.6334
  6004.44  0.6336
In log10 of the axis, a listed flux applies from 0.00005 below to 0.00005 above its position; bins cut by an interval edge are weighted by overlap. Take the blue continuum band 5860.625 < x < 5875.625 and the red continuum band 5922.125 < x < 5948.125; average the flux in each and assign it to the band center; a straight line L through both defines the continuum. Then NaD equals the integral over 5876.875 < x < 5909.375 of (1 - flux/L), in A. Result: 4.1 A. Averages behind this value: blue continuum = 0.653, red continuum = 0.629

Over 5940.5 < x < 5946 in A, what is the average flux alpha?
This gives 0.632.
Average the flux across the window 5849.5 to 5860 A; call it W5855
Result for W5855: 0.645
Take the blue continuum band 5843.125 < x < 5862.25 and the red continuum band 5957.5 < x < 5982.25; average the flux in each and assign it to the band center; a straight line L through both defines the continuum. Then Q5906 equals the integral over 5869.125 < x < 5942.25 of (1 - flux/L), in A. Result 5.1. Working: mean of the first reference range 0.65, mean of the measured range 0.598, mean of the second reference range 0.635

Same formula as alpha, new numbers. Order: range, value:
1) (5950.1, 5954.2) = 0.624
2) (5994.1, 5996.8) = 0.637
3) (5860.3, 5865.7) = 0.653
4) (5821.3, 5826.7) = 0.654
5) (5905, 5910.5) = 0.599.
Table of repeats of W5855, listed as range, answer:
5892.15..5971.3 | 0.609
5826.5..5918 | 0.618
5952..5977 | 0.632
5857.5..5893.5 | 0.613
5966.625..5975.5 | 0.636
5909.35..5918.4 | 0.607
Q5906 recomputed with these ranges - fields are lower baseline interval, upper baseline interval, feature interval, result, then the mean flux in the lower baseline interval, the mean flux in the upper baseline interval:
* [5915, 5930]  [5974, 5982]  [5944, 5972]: 0.12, 0.614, 0.641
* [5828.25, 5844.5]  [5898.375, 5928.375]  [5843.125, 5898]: 1.80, 0.665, 0.598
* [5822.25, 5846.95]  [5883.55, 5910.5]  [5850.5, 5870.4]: -1.08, 0.662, 0.552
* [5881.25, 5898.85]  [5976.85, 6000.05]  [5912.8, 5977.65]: -3.35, 0.54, 0.64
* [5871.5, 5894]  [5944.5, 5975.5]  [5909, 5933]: -0.25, 0.587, 0.629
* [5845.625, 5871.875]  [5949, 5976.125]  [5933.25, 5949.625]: 0.04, 0.651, 0.63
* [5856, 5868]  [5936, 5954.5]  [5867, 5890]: 1.18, 0.651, 0.63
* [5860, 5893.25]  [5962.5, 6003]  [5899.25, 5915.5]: 0.78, 0.612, 0.638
